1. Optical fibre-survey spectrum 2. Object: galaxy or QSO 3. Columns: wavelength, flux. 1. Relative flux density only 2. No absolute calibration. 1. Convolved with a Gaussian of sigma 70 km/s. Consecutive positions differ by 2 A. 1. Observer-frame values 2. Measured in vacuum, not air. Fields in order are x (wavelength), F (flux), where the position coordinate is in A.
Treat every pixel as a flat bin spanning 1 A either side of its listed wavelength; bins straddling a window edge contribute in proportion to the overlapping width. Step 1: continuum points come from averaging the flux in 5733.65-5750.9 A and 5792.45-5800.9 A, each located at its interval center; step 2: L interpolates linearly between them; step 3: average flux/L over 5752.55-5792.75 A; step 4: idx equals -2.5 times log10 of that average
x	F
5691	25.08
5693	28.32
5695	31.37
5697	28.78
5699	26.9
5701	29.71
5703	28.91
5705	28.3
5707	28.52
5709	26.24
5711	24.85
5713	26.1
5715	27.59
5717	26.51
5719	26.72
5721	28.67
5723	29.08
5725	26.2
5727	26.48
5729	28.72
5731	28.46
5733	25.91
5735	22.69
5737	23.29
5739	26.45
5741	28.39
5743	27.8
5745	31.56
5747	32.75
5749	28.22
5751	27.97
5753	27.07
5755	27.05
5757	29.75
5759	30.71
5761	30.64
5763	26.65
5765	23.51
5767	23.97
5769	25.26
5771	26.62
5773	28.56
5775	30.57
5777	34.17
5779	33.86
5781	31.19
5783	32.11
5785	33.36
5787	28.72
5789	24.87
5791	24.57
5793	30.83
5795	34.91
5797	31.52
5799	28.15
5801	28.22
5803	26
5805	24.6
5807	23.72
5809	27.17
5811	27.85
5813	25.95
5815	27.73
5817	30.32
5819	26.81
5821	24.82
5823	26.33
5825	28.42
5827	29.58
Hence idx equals 0.030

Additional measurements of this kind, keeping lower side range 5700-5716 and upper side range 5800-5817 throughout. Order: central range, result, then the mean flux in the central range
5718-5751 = -0.01 mag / 27.6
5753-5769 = -0.01 mag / 27.3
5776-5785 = -0.22 mag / 32.9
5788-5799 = -0.10 mag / 29.2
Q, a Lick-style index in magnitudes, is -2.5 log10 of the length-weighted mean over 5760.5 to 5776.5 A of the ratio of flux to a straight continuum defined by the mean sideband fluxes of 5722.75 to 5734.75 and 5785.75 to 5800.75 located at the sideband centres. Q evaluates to 0.05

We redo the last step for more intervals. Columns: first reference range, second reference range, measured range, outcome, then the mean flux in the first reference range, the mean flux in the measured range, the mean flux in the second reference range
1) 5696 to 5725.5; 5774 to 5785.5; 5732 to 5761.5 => 0.08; 27.6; 28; 32.5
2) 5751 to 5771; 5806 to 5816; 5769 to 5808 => -0.09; 27.2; 29.2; 26.5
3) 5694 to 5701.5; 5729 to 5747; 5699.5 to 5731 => 0.03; 29.2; 27.5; 27.3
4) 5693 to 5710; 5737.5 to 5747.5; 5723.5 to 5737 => 0.10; 28.6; 26.3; 28.9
